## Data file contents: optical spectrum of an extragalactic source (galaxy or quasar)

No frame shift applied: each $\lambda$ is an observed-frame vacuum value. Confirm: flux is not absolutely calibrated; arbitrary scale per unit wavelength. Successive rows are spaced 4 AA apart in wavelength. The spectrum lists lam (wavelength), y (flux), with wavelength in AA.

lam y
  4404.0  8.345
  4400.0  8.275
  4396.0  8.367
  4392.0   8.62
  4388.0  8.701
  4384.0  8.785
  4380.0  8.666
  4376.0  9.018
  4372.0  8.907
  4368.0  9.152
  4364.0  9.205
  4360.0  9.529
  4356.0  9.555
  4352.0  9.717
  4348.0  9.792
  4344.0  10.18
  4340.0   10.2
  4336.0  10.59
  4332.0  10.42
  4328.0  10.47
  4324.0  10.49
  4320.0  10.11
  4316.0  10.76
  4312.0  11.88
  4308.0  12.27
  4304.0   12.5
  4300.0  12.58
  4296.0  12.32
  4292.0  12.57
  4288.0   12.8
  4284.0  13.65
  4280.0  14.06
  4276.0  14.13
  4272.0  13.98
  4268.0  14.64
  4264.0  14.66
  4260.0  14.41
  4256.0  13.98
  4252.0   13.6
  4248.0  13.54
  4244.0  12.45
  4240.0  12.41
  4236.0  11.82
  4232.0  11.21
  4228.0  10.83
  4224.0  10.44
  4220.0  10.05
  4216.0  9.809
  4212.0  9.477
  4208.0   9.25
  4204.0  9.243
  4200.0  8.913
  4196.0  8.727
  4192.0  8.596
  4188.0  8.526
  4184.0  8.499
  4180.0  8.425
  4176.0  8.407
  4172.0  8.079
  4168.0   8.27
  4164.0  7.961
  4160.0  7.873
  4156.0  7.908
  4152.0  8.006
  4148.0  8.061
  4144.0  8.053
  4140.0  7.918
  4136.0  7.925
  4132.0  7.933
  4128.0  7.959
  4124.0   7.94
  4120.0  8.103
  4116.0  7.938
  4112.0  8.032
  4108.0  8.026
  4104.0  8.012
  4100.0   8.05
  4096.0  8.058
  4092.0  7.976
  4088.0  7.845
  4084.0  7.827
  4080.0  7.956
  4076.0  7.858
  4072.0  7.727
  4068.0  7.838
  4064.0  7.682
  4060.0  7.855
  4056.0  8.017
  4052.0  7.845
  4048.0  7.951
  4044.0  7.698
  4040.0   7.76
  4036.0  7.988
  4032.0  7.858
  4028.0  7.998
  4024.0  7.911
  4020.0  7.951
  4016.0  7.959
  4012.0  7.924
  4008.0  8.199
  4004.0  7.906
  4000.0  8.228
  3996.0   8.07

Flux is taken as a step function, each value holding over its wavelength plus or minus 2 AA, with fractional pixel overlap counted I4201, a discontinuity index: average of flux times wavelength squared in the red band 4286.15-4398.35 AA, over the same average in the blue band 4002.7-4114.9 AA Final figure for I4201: 1.5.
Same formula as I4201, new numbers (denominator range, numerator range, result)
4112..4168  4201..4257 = 1.47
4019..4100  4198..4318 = 1.70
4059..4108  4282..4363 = 1.57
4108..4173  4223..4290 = 1.74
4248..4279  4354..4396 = 0.67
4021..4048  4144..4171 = 1.08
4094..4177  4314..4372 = 1.37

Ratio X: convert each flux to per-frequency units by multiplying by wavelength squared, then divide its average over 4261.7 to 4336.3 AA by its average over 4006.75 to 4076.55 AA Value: 1.78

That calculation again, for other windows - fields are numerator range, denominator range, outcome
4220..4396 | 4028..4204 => 1.54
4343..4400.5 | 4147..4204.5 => 1.19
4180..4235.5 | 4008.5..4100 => 1.30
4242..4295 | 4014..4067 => 1.94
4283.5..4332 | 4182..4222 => 1.35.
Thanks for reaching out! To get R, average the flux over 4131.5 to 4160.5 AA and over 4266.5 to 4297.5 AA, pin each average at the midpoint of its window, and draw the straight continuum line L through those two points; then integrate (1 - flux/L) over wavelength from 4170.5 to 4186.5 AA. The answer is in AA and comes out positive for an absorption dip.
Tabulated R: 1.6 AA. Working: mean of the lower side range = 7.97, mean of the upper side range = 13.5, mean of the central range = 8.37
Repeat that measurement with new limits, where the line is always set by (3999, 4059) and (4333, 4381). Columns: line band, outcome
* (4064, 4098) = 1.4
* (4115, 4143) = 1.6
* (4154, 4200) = 1.9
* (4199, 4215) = -0.8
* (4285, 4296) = -4.1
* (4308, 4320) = -2.5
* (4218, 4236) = -3.7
